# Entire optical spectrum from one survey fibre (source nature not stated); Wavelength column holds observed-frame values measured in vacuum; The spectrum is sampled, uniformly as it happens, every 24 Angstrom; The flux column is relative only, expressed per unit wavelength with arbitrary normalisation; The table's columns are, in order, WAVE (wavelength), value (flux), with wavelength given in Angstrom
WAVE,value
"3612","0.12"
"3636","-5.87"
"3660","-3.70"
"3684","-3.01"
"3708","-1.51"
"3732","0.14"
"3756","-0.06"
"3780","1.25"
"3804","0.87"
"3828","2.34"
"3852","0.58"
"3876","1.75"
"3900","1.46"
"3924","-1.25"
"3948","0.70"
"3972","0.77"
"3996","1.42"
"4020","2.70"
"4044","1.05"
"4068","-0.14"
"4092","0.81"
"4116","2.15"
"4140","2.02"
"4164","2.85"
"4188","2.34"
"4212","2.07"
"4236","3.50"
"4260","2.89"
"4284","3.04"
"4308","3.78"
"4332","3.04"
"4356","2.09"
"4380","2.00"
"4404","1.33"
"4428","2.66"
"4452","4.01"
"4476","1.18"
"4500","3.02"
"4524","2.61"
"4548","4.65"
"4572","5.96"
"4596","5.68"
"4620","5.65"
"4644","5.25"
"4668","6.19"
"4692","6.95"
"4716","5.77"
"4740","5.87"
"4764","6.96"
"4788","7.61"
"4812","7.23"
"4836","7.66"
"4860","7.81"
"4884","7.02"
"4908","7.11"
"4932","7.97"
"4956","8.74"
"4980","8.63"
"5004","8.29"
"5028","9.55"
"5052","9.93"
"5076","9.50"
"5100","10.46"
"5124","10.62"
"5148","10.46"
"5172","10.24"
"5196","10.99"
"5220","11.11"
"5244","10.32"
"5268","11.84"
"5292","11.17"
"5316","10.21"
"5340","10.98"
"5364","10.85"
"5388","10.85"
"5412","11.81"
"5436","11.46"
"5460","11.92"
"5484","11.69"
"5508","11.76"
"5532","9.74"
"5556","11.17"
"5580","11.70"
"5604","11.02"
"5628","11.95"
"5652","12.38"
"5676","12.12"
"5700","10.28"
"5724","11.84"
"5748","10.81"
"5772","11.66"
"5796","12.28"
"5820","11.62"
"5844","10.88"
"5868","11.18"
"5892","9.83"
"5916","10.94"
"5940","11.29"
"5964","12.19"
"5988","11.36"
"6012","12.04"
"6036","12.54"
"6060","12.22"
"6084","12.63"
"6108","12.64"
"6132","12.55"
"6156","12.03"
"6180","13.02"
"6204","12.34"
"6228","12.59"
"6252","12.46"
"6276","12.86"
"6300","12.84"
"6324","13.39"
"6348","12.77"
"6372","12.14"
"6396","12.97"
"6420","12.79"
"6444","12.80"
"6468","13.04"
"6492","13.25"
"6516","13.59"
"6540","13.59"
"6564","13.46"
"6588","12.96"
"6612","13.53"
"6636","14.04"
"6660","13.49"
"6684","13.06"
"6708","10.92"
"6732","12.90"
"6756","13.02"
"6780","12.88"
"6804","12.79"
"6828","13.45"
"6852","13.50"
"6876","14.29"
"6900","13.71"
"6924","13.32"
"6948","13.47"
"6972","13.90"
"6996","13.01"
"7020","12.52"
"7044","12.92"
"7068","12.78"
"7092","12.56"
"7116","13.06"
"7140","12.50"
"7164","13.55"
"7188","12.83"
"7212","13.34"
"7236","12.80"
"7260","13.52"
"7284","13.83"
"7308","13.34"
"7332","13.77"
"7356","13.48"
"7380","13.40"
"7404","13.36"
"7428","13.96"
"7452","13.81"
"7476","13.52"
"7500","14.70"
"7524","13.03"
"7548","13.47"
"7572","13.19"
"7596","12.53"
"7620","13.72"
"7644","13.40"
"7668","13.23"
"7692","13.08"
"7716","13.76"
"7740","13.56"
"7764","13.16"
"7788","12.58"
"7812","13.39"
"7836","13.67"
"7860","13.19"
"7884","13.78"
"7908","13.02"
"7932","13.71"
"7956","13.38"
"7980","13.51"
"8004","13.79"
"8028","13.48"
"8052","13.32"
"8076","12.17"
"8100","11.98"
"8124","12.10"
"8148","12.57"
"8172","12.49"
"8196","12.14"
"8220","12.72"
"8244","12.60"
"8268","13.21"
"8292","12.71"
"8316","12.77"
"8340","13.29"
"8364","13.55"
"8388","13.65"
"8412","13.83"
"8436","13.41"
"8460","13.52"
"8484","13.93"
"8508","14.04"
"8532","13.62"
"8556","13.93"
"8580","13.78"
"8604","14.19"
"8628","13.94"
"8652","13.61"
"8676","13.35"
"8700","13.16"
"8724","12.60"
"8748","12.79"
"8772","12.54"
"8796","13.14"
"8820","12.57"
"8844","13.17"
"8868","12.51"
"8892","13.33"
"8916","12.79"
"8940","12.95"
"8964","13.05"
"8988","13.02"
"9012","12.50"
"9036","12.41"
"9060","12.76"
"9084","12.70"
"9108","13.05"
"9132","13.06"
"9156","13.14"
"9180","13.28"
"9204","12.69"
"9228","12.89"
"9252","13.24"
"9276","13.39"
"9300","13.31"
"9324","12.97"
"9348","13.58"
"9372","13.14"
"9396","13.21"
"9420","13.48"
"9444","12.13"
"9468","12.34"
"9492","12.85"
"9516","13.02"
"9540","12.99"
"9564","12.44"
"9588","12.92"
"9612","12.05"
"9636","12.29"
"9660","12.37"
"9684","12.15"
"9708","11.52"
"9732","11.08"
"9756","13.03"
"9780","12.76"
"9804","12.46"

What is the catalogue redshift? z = 0.14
